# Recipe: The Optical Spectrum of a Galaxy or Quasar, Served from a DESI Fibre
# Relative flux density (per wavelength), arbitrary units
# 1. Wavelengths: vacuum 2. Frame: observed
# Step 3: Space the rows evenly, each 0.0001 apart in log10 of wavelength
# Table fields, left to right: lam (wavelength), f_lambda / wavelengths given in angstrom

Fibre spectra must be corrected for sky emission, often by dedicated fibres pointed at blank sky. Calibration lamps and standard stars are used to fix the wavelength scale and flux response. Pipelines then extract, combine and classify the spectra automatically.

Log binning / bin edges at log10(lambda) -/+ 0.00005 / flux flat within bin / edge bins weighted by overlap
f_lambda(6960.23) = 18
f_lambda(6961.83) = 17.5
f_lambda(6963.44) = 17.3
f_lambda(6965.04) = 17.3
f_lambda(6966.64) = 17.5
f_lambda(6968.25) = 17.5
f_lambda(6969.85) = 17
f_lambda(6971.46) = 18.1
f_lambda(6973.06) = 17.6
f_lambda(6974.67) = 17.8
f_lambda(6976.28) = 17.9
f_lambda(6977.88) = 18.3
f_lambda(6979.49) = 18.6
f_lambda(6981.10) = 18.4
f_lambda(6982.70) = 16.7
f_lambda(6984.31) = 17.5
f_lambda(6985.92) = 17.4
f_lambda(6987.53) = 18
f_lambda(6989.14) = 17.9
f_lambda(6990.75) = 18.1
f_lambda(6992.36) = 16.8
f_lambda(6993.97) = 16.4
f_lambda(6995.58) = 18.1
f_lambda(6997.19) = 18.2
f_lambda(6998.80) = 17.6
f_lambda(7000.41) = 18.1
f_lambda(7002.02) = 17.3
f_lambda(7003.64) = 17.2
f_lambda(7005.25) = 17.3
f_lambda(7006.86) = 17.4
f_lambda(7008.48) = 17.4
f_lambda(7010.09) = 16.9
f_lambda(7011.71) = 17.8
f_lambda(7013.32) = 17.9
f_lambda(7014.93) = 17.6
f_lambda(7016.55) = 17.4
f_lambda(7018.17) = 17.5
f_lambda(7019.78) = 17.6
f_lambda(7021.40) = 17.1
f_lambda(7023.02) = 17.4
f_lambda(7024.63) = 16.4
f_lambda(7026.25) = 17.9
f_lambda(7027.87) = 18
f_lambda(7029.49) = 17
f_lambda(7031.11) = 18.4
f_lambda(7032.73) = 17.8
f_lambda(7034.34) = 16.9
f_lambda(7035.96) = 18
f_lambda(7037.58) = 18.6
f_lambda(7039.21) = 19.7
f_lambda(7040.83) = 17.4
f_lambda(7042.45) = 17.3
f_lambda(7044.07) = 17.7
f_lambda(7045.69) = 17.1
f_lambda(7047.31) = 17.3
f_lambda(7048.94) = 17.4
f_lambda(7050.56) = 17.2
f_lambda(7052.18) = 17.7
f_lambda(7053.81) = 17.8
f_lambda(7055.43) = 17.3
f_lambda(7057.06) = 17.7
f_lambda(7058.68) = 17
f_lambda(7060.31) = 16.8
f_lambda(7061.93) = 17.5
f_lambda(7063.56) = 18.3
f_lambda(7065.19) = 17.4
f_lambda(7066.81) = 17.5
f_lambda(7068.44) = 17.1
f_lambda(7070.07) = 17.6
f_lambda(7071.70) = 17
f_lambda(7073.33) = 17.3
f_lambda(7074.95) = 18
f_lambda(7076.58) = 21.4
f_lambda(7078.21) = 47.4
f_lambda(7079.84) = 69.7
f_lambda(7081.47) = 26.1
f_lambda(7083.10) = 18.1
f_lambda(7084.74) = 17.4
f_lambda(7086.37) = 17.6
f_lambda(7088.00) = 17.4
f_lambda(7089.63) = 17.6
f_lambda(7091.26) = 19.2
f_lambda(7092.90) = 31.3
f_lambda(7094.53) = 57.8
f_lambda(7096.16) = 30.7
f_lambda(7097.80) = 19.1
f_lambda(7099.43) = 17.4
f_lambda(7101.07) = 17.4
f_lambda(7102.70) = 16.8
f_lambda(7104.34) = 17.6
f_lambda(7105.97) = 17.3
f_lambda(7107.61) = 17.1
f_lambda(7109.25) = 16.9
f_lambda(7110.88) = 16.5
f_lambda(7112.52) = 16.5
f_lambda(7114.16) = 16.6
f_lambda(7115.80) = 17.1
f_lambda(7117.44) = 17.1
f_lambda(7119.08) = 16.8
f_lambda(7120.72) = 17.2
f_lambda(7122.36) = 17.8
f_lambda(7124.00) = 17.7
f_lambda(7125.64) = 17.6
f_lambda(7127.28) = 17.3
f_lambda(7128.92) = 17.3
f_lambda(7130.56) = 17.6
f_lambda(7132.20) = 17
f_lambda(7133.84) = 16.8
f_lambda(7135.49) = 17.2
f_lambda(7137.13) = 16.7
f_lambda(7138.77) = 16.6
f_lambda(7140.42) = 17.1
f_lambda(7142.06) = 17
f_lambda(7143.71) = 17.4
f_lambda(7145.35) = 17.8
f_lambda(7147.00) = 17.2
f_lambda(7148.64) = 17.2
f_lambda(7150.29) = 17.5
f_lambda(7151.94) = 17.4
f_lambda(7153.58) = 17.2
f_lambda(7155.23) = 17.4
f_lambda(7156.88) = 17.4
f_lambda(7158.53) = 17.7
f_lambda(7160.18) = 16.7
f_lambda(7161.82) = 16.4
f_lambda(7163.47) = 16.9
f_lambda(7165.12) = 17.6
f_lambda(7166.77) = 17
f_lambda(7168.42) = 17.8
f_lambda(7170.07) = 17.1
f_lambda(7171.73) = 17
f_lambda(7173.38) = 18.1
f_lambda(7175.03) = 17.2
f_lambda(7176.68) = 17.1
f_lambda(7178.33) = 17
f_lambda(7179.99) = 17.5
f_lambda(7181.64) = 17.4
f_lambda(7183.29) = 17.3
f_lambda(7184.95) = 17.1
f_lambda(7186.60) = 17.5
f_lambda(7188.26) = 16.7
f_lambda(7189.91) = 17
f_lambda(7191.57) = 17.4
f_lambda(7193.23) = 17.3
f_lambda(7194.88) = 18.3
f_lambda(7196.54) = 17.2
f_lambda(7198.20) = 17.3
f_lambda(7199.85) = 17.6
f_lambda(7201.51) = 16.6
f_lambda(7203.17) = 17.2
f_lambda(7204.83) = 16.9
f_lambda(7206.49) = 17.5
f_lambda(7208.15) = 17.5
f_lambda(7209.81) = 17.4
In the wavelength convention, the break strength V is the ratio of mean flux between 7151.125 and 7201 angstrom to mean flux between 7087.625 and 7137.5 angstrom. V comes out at 0.9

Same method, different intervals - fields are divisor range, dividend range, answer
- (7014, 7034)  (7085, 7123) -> 1.16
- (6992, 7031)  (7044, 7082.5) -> 1.23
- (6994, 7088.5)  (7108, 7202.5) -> 0.90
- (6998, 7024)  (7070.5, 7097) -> 1.58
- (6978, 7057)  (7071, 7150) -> 1.18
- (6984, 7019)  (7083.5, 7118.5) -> 1.17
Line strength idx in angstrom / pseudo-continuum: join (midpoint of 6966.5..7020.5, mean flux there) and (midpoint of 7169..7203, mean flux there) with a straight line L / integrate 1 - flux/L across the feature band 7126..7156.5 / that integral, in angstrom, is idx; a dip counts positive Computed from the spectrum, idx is 0.3 angstrom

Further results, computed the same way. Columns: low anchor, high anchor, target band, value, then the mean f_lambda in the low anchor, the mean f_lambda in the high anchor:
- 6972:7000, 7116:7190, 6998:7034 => 0.3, 17.7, 17.2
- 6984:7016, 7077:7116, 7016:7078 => 8.3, 17.5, 24.1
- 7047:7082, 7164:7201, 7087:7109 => -2.2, 21.8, 17.3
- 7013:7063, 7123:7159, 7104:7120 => 0.4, 17.6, 17.3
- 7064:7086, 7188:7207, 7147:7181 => 3.5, 24.5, 17.3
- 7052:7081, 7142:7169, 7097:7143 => 5.0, 22.4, 17.3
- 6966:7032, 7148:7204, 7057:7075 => 0.1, 17.6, 17.3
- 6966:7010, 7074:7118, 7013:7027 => 1.4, 17.6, 23.5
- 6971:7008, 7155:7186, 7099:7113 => 0.3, 17.7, 17.2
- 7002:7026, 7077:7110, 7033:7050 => 2.0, 17.4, 25.5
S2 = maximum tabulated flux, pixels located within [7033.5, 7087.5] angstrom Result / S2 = 69.7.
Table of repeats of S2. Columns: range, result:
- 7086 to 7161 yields 57.8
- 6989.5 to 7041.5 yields 19.7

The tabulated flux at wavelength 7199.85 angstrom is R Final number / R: 17.6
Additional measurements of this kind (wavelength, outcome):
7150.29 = 17.5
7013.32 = 17.9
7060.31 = 16.8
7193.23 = 17.3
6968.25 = 17.5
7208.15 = 17.5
